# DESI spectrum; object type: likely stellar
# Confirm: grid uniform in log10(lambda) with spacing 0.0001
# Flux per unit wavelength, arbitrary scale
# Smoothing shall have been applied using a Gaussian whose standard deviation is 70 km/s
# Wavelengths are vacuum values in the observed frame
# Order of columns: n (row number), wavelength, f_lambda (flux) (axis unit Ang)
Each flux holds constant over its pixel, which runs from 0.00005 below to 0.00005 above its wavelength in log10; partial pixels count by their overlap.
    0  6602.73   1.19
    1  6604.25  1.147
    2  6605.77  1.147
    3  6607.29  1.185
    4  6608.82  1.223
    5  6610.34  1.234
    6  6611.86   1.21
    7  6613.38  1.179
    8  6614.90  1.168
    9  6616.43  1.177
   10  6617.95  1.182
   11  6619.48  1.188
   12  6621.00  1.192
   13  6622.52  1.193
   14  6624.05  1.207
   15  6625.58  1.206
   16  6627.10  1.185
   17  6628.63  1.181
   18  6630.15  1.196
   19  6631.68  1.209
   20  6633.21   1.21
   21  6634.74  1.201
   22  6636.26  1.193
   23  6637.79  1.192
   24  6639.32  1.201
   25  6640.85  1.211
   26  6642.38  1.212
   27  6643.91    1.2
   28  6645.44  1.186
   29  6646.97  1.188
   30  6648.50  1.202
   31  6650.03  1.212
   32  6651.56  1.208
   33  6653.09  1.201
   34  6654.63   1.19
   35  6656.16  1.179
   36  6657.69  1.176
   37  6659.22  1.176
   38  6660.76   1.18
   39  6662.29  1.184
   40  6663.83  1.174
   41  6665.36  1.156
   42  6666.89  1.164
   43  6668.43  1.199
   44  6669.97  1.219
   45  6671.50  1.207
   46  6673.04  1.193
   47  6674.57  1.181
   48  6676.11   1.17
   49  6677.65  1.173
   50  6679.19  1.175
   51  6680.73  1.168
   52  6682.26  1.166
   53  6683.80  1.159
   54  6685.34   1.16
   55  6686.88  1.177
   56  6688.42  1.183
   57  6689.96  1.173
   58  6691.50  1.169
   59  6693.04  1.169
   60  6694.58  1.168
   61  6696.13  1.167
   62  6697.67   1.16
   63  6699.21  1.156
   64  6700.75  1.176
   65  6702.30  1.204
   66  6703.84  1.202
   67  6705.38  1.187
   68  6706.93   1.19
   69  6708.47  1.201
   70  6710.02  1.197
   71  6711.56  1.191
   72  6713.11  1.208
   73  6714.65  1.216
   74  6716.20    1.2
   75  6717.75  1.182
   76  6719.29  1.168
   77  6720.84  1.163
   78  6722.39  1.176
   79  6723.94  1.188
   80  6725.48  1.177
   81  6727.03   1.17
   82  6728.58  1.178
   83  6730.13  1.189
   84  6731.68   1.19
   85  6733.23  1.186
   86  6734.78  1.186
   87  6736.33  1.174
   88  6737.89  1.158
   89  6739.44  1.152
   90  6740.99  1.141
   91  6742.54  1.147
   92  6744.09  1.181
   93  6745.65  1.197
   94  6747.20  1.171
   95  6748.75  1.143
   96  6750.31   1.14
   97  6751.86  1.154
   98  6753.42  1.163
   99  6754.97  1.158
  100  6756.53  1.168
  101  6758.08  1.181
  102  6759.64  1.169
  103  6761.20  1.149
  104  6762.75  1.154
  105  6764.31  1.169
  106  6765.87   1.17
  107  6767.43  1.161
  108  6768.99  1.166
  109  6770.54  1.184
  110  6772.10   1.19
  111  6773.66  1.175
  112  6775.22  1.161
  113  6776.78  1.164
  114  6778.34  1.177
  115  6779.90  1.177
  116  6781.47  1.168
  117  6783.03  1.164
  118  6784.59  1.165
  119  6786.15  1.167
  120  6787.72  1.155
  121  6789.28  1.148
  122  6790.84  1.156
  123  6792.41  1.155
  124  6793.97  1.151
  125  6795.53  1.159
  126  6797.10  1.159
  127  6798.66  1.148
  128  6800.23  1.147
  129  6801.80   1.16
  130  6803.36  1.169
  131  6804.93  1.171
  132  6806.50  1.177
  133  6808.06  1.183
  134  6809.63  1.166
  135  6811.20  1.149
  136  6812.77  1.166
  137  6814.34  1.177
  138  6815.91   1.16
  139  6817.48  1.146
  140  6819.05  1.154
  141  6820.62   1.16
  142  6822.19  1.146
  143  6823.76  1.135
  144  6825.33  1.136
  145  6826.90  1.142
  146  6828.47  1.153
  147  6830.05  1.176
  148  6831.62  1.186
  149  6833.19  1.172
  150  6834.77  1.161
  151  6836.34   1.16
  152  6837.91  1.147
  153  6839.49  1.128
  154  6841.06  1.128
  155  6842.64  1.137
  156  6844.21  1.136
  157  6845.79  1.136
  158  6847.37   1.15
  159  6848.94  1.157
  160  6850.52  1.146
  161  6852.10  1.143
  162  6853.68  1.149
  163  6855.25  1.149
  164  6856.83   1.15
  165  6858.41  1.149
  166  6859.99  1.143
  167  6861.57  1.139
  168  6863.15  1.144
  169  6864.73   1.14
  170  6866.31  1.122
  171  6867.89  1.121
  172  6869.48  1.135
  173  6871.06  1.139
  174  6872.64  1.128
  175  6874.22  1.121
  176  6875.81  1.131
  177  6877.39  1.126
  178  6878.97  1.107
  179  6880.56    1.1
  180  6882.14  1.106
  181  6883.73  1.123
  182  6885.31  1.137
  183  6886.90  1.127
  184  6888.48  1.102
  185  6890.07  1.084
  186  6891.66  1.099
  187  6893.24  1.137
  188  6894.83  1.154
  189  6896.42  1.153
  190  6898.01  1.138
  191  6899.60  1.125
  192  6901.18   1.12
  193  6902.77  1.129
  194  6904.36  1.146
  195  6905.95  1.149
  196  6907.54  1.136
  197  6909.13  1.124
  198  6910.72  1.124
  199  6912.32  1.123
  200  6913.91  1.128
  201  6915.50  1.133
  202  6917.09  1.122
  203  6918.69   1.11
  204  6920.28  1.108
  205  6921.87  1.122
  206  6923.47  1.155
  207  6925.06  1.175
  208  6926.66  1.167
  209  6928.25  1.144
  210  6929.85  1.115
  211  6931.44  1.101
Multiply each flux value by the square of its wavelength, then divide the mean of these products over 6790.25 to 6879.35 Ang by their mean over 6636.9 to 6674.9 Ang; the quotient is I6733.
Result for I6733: 1.02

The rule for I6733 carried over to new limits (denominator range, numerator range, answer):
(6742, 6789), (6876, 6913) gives 1.00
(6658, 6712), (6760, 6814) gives 1.02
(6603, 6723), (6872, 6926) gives 1.02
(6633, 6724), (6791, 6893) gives 1.01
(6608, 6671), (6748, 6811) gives 1.02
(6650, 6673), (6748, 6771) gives 1.01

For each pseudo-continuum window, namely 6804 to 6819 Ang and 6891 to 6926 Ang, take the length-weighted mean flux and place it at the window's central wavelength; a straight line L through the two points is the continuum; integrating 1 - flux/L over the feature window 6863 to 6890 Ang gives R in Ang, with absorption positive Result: 0.5 Ang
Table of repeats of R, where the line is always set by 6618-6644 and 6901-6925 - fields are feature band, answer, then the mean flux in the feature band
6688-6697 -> 0.09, 1.17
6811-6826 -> 0.00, 1.15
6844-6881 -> 0.20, 1.14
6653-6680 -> 0.15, 1.18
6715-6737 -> -0.11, 1.18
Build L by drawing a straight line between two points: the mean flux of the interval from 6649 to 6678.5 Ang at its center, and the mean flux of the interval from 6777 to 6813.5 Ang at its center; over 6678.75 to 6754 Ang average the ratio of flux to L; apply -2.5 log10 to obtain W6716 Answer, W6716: 0.00 mag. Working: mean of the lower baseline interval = 1.19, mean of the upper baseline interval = 1.16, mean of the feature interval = 1.18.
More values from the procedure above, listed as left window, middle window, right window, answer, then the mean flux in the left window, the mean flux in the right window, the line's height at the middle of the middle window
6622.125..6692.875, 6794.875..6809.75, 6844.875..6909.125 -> -0.012 mag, 1.19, 1.13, 1.15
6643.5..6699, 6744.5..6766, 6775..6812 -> 0.004 mag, 1.18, 1.16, 1.17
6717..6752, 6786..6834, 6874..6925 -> -0.008 mag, 1.17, 1.13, 1.15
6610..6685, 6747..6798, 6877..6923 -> -0.006 mag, 1.19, 1.12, 1.16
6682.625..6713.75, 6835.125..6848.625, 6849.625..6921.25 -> -0.001 mag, 1.18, 1.13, 1.14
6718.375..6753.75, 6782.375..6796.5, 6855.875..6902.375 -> -0.004 mag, 1.17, 1.13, 1.15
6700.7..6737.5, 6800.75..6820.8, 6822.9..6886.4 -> -0.009 mag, 1.19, 1.14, 1.15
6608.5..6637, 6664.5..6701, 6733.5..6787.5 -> 0.008 mag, 1.2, 1.17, 1.18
